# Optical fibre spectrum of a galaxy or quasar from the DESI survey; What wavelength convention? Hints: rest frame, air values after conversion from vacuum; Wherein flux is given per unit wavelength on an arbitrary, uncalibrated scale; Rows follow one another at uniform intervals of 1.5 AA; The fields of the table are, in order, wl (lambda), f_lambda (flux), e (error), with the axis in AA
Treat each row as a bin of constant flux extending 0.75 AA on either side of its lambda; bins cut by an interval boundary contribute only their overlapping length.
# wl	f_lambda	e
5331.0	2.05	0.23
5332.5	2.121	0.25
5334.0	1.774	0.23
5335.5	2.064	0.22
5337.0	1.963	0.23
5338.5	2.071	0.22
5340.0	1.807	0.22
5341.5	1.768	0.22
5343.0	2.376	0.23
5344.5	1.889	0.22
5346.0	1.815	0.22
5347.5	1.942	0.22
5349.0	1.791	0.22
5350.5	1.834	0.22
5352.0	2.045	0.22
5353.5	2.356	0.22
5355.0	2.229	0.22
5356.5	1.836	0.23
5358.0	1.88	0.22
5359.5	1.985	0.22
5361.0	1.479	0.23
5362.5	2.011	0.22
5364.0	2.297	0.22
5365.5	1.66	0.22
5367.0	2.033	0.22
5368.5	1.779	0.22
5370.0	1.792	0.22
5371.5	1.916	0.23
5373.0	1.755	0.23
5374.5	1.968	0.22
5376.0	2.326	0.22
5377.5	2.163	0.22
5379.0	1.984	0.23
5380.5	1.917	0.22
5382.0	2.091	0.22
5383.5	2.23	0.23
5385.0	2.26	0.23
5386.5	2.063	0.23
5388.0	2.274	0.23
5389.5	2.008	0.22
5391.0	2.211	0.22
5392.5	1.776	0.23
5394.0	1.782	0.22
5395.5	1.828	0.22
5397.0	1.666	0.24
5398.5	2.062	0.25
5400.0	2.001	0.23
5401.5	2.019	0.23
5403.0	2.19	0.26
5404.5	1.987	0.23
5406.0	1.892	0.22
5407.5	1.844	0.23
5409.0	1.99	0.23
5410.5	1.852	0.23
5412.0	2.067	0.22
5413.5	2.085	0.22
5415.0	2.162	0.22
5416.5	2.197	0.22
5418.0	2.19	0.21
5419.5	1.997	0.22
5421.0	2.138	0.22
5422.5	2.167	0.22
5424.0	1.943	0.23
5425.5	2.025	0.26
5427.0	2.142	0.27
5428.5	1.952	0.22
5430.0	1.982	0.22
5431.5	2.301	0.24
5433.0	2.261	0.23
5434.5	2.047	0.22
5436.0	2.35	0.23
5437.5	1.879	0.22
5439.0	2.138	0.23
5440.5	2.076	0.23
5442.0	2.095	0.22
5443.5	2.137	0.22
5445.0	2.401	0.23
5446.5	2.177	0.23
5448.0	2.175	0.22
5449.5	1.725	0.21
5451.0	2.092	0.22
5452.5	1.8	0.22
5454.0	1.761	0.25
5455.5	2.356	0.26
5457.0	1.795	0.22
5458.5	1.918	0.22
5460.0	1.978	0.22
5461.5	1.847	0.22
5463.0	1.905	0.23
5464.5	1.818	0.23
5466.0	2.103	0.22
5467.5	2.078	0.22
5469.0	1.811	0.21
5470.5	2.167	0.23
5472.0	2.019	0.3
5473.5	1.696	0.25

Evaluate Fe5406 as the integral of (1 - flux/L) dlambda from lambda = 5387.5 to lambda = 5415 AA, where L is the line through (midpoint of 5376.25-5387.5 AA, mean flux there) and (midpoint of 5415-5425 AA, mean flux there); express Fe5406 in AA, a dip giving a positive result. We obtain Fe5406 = 1.8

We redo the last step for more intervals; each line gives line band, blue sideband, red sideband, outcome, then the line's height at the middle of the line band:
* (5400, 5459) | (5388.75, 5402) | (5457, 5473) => -3.65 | 1.94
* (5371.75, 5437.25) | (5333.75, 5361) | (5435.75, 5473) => -1.90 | 1.99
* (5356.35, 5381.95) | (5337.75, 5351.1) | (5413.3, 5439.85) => 0.57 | 1.98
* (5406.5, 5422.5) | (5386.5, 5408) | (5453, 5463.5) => -0.77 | 1.96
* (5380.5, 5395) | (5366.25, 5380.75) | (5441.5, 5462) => -0.66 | 1.97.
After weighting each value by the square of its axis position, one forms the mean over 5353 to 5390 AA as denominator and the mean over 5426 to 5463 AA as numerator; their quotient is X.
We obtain 1.05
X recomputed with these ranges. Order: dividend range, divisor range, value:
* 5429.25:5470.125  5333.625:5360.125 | 1.07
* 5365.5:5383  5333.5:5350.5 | 1.03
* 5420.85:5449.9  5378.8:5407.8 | 1.07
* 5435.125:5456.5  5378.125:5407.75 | 1.06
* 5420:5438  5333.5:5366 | 1.11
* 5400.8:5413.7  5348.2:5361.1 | 1.03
